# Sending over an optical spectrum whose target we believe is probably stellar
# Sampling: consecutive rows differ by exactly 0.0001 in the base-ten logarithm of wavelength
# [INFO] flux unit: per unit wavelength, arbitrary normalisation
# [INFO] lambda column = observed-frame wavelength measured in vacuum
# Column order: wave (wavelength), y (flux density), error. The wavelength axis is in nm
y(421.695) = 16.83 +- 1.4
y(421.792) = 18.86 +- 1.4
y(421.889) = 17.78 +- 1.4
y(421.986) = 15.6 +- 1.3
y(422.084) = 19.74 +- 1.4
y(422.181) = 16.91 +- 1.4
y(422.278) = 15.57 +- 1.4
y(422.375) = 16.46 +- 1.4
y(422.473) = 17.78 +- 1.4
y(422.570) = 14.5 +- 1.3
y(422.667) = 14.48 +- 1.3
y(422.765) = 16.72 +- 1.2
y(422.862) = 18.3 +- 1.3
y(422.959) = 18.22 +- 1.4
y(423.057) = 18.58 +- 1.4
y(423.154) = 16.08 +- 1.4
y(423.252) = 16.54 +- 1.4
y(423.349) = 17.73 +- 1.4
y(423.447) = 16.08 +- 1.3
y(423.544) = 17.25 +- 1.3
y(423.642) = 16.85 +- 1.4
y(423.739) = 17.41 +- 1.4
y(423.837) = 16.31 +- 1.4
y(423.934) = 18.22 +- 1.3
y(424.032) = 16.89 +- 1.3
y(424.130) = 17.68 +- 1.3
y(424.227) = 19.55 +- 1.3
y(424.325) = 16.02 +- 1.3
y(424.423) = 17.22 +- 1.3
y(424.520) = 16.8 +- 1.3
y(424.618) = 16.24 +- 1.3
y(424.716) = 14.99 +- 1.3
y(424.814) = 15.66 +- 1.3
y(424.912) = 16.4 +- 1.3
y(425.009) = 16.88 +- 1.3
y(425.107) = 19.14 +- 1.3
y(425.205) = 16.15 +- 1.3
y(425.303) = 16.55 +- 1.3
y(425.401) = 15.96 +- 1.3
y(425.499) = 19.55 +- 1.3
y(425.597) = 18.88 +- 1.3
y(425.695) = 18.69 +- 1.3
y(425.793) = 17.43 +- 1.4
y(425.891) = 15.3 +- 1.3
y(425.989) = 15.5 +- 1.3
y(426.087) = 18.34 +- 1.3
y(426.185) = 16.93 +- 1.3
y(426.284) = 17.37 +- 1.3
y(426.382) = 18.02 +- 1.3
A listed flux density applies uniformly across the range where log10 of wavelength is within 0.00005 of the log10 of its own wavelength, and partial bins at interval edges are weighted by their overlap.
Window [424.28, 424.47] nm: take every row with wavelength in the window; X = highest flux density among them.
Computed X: 17.22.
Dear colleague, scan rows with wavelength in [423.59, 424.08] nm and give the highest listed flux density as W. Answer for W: 18.22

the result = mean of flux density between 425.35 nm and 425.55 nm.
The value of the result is 17.7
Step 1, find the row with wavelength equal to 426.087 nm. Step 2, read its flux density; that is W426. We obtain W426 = 18.34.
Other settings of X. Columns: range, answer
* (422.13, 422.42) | 16.91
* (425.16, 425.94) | 19.55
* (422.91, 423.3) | 18.58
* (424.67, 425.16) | 19.14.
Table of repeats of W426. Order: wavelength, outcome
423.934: 18.22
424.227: 19.55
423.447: 16.08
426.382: 18.02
